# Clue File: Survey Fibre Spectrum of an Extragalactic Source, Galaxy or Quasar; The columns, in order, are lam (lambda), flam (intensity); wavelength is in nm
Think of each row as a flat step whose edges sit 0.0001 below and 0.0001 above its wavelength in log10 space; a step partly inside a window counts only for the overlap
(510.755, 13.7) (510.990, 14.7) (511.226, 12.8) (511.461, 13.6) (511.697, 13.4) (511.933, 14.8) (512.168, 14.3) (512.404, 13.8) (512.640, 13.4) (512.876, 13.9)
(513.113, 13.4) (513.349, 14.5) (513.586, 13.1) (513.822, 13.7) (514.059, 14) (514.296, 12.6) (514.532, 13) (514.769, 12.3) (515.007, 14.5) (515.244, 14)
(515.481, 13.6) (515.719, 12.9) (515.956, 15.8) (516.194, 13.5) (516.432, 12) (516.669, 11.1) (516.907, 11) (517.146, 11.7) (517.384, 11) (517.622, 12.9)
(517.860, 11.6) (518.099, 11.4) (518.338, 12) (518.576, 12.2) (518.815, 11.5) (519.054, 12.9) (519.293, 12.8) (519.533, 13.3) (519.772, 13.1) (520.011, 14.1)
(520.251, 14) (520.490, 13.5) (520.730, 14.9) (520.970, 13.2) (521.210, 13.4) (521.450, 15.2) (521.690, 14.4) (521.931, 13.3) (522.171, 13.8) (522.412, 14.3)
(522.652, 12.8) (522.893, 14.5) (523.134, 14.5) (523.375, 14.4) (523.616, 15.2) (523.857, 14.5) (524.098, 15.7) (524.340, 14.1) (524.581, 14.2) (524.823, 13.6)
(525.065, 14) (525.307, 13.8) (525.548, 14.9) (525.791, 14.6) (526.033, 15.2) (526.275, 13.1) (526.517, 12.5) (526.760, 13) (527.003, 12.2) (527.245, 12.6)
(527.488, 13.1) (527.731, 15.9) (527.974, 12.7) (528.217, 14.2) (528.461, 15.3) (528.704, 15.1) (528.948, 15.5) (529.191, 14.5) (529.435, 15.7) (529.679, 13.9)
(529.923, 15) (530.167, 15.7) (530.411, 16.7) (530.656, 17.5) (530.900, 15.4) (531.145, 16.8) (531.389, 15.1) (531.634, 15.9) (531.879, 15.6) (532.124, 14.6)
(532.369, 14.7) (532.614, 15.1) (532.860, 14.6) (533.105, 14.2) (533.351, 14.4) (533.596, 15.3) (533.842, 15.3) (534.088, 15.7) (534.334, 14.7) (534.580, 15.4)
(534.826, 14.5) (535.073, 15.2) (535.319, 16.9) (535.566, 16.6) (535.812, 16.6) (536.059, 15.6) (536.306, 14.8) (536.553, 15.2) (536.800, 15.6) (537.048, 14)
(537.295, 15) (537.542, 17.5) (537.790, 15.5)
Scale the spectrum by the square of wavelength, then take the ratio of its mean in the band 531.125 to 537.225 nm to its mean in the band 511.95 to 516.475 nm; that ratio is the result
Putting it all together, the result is 1.21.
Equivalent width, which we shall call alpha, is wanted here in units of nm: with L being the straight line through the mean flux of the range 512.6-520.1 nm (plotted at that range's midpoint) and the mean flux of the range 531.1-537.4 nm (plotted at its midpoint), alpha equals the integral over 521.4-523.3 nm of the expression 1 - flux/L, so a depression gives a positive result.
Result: -0.05 nm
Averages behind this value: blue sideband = 12.9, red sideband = 15.3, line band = 14.1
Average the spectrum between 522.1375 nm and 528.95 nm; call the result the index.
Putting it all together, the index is 14.1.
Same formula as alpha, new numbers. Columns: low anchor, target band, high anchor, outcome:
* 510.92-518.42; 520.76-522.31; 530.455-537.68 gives 0.00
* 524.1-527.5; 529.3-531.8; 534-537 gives -0.20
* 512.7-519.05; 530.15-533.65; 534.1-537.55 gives -0.11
